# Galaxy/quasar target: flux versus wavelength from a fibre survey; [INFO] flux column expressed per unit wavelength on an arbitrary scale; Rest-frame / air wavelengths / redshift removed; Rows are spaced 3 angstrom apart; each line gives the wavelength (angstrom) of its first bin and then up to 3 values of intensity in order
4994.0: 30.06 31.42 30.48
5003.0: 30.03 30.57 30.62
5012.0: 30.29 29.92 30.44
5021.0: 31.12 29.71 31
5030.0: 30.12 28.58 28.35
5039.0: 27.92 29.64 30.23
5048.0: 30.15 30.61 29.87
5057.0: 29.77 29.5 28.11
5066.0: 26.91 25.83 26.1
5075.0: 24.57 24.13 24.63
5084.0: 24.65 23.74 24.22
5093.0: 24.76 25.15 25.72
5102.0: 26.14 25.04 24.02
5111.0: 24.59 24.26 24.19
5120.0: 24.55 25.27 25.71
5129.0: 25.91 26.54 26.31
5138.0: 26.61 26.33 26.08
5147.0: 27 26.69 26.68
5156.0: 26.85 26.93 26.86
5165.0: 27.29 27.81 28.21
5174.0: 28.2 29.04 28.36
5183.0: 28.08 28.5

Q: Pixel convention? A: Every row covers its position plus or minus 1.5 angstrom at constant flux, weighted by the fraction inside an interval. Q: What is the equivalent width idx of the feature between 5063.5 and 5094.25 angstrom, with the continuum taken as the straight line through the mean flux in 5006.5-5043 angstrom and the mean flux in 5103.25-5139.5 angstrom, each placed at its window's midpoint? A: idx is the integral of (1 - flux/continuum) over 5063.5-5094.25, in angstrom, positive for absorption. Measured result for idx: 2.5 angstrom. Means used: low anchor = 29.8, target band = 25.1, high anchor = 25.3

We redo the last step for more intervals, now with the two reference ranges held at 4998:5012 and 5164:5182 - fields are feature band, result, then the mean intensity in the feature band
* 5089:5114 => 3.61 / 24.9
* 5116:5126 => 1.39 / 24.9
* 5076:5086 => 1.69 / 24.4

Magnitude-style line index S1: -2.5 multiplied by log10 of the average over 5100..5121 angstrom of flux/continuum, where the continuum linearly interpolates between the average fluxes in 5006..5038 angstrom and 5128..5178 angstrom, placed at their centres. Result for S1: 0.14 mag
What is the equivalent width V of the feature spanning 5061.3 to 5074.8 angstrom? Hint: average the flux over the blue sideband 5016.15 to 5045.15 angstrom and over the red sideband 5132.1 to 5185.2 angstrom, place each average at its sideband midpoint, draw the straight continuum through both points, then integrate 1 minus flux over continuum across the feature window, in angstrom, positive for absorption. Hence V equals 1.1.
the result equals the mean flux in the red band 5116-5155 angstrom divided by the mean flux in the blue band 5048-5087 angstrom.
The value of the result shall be 1.0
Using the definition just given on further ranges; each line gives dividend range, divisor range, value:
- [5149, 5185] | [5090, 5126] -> 1.11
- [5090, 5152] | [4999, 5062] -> 0.85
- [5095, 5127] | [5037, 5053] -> 0.84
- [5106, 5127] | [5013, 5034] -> 0.82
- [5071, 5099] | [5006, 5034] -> 0.82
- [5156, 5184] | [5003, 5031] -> 0.91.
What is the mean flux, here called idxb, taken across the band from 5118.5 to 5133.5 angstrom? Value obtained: 25.6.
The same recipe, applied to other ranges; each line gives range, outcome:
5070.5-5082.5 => 24.9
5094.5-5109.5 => 25.2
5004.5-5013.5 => 30.5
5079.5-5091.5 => 24.3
